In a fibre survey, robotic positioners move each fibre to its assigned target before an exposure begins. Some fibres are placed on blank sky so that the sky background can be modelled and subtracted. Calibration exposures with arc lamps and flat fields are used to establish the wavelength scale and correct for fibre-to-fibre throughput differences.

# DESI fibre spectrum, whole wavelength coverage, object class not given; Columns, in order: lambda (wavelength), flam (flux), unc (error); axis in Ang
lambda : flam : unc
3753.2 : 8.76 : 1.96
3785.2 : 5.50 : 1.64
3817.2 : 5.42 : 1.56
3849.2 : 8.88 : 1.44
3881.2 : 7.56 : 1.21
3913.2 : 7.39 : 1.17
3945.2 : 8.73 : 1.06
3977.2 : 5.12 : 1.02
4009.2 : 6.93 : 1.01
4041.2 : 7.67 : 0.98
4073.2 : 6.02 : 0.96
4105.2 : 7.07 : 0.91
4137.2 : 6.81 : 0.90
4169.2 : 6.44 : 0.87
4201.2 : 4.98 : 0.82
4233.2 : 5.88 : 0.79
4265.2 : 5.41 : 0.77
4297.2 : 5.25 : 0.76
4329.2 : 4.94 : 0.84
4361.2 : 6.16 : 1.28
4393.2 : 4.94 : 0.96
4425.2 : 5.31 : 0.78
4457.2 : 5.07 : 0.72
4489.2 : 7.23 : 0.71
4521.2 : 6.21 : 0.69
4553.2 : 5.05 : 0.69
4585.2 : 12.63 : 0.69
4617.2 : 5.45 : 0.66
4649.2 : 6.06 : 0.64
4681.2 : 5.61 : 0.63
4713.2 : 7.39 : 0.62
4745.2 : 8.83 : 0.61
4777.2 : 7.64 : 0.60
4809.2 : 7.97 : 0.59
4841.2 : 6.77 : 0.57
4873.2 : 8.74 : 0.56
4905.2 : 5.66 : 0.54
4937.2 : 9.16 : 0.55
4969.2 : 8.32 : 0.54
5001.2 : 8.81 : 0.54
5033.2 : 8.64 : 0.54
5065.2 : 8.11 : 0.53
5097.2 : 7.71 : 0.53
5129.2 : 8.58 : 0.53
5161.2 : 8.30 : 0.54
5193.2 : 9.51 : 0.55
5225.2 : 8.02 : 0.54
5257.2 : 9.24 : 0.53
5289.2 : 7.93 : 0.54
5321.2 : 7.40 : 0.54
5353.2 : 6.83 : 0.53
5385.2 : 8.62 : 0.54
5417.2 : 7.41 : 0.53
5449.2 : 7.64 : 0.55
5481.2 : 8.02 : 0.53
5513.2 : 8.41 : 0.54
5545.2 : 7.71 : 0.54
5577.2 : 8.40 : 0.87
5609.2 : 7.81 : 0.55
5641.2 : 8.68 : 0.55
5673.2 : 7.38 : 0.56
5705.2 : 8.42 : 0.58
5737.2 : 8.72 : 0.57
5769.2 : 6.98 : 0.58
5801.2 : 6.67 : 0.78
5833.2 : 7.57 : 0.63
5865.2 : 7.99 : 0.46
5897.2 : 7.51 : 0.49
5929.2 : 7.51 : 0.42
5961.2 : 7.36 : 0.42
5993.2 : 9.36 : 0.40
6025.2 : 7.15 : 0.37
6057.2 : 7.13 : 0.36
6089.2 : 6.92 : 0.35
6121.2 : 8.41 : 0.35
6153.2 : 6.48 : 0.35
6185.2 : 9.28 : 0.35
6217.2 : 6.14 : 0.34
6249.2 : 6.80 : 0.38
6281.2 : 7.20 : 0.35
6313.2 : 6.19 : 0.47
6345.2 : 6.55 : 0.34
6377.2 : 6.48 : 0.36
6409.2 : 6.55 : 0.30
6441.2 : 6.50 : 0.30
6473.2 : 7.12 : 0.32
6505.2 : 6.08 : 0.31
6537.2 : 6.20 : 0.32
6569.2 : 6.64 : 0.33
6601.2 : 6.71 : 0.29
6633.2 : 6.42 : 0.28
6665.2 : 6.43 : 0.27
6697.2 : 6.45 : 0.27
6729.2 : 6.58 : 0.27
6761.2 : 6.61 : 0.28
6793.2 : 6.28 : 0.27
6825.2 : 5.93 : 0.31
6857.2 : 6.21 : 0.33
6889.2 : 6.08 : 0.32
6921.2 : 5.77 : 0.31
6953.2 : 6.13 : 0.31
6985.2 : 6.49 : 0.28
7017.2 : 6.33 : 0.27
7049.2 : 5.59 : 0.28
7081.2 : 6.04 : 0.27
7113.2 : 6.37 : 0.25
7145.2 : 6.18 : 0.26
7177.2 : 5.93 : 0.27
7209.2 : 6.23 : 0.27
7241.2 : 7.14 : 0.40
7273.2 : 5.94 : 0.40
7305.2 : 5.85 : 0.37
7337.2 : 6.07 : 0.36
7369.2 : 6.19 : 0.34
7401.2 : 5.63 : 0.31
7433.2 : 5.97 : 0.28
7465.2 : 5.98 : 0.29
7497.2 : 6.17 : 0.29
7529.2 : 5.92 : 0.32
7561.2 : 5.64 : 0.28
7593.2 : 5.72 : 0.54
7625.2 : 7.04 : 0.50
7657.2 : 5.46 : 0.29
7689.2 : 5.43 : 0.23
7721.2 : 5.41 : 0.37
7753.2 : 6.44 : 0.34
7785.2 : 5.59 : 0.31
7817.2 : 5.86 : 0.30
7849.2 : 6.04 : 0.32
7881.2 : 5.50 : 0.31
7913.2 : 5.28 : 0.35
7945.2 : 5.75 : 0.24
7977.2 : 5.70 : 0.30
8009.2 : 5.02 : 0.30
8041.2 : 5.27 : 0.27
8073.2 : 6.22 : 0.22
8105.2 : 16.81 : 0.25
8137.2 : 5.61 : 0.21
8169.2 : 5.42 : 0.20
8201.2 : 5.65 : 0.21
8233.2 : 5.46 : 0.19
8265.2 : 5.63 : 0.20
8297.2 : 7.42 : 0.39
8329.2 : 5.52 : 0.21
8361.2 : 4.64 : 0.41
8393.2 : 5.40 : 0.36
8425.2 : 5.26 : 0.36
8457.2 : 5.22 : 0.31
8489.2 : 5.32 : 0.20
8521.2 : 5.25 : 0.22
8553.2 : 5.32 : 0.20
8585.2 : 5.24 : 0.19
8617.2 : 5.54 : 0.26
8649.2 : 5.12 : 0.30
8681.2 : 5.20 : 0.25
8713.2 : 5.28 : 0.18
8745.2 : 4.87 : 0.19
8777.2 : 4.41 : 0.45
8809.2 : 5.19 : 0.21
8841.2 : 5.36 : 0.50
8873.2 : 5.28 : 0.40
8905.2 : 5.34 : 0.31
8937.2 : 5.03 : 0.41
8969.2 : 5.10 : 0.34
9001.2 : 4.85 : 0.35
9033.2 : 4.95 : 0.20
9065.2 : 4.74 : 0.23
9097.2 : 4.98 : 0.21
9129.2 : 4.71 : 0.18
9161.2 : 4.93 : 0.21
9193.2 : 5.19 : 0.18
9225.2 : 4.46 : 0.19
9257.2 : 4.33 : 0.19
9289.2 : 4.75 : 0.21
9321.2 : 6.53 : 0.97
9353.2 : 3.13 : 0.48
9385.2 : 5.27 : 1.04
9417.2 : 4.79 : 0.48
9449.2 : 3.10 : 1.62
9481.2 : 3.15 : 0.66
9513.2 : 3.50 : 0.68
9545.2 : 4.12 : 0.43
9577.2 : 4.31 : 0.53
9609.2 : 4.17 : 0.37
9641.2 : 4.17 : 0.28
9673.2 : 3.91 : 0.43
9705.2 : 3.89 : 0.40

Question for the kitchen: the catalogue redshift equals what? 0.233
